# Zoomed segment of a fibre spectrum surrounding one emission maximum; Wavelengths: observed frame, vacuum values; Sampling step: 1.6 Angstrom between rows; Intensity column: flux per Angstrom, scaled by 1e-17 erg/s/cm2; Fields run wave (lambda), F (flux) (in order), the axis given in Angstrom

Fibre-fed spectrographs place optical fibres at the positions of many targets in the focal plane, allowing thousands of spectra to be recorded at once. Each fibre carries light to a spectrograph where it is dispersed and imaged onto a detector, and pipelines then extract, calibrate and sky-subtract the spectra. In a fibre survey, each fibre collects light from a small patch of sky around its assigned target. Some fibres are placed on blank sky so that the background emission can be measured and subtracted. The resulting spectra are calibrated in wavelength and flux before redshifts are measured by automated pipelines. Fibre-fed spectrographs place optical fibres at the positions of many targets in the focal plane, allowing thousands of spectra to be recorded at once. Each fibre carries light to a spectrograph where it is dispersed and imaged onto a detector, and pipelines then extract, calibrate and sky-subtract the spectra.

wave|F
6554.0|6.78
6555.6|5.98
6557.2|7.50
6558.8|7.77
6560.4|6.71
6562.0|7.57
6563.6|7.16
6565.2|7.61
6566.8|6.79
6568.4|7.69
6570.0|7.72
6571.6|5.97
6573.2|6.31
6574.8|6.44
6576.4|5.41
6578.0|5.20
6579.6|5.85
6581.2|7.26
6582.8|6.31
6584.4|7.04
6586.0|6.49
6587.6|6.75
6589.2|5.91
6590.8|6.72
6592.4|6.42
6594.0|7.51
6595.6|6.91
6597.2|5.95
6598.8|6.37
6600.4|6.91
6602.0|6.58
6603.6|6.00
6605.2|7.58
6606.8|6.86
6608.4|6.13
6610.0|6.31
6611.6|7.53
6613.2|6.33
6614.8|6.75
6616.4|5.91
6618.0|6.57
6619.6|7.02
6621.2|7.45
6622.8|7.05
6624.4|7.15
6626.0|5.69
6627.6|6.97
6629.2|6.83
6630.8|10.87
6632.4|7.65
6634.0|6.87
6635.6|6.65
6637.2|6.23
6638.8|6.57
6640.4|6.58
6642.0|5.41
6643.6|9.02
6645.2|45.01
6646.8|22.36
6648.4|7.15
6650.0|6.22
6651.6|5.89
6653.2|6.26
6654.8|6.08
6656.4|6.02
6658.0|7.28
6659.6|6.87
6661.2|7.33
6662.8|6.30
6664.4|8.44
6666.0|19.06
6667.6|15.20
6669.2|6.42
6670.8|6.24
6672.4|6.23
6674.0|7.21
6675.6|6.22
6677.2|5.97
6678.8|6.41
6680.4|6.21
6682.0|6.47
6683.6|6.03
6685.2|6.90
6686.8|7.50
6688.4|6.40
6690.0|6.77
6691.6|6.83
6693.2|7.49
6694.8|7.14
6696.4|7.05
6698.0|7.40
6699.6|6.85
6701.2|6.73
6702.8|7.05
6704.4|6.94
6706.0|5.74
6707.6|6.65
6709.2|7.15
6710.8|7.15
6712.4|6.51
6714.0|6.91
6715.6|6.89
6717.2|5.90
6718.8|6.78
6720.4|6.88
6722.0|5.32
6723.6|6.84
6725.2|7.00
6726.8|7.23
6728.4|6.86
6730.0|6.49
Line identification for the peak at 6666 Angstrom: [N II]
